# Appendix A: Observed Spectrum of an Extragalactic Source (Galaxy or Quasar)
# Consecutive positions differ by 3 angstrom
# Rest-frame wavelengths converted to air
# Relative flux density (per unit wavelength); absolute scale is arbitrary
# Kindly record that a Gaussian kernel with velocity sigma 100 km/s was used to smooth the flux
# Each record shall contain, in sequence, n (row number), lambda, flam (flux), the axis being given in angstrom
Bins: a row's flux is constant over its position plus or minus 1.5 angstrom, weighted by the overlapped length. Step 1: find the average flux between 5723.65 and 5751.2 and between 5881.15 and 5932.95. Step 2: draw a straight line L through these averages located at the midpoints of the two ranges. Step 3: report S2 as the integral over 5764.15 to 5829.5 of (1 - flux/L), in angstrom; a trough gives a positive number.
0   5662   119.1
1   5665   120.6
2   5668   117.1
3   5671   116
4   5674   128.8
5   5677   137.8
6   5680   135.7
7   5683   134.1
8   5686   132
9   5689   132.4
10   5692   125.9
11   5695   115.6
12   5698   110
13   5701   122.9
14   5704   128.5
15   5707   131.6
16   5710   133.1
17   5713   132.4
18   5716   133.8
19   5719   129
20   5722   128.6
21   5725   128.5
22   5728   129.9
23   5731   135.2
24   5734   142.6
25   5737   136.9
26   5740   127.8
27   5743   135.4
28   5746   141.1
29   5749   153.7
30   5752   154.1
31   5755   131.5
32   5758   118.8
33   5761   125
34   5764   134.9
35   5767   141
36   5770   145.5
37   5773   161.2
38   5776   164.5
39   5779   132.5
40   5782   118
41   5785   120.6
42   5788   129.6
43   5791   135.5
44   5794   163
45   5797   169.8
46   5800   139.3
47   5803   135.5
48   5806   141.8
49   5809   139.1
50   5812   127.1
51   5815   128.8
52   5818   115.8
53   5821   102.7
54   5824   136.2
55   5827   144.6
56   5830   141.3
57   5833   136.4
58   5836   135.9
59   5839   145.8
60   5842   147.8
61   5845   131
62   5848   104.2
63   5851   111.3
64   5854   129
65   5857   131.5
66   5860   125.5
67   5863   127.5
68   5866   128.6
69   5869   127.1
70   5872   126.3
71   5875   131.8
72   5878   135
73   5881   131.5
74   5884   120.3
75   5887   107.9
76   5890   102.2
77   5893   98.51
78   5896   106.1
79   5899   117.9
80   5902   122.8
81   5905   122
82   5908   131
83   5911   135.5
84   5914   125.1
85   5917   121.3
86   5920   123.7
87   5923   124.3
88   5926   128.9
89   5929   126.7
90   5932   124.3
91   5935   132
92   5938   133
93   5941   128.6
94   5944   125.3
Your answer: -3.2 angstrom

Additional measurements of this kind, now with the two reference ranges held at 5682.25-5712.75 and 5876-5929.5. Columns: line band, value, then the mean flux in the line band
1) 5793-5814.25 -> -3.5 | 144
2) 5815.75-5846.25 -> -2.6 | 134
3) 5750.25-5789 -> -3.8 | 137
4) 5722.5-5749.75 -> -2.3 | 136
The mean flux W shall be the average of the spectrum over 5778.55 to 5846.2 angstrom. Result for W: 136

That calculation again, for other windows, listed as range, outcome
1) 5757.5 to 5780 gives 142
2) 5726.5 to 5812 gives 139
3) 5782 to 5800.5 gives 141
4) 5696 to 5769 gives 133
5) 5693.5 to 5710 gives 123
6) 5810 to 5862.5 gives 129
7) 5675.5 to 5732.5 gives 129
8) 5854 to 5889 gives 126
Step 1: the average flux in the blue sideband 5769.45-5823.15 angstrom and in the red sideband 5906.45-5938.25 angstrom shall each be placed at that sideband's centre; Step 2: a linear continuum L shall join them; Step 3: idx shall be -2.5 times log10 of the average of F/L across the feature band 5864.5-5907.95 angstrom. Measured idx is 0.09 mag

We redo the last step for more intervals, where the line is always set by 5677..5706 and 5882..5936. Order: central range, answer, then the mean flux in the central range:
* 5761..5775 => -0.16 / 144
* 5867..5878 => -0.07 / 129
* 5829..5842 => -0.15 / 141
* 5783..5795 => -0.09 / 135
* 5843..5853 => 0.04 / 118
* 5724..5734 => -0.06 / 133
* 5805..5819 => -0.06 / 131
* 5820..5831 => -0.08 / 132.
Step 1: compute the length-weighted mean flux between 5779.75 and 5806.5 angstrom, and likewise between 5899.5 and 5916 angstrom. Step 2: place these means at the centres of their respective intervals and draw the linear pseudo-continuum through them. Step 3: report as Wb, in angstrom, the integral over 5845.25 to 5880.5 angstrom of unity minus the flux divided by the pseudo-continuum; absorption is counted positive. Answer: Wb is 1.53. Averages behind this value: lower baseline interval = 139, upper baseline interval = 127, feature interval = 126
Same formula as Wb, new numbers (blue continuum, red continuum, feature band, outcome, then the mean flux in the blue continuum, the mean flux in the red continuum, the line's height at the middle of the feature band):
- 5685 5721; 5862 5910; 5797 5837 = -3.4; 127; 121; 123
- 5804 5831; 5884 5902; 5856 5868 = -1.0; 131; 109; 118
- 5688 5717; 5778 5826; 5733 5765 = -1.7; 126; 134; 130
